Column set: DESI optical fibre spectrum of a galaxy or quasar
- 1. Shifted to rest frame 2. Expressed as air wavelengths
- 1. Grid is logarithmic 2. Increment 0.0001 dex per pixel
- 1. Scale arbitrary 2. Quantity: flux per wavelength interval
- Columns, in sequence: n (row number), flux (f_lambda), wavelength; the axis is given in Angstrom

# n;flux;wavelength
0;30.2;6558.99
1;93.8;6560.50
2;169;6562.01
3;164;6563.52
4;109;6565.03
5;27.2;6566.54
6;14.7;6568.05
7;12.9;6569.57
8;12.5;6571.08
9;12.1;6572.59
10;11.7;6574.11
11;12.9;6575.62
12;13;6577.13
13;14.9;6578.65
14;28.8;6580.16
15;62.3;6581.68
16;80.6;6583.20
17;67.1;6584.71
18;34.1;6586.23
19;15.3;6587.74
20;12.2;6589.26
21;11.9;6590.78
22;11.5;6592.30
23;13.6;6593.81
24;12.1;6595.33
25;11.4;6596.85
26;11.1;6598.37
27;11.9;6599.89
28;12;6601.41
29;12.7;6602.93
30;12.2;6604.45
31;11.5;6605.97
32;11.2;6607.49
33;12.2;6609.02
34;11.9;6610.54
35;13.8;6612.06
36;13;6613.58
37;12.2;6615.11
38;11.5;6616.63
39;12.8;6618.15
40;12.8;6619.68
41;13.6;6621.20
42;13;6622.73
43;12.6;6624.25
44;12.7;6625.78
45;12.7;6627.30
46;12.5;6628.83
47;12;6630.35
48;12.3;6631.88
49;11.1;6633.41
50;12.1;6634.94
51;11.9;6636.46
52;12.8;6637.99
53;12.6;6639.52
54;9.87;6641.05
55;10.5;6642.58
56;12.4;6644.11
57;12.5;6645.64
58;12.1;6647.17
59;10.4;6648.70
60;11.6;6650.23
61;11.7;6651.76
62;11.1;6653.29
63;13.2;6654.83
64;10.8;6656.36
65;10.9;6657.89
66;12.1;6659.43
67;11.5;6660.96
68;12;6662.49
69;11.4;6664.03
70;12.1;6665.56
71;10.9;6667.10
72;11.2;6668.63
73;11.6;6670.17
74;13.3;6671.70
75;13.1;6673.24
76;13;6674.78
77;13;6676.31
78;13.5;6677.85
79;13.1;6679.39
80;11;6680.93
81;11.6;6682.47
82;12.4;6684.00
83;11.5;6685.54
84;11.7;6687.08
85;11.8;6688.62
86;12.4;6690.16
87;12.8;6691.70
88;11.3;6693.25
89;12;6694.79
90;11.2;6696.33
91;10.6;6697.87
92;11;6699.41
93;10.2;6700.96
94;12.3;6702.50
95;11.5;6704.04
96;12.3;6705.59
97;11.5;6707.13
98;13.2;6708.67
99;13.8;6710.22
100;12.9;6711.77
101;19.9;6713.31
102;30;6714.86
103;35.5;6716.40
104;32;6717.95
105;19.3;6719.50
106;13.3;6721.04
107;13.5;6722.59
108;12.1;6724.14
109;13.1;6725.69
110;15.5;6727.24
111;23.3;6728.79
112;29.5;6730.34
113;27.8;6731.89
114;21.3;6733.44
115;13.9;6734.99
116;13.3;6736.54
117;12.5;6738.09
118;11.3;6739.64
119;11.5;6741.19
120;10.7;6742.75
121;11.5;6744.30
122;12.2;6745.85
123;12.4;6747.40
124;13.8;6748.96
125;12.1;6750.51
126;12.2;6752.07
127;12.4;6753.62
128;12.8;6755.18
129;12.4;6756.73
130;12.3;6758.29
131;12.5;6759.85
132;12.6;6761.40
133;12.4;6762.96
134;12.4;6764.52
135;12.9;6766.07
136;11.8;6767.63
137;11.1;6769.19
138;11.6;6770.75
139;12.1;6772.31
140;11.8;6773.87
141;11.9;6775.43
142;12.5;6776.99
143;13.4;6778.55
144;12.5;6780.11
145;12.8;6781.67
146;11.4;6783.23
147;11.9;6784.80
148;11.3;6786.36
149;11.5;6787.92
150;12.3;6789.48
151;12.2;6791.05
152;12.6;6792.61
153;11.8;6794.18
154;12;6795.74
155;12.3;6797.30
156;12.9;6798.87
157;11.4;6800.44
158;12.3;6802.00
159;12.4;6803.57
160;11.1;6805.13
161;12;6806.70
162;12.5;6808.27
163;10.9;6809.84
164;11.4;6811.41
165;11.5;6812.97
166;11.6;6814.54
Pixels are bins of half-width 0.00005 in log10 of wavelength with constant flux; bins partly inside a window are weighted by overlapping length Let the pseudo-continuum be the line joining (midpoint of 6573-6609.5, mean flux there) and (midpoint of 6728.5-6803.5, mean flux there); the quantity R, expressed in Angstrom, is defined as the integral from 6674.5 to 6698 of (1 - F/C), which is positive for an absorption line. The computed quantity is 6.66 Angstrom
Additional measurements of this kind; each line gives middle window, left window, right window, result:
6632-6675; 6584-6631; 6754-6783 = 7.10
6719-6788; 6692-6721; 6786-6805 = 1.50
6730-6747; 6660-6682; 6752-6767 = -4.25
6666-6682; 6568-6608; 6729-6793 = 4.31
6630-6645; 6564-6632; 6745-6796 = 5.45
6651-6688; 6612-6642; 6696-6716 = 3.96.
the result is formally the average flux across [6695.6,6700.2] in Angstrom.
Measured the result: 10.9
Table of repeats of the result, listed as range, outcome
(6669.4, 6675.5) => 12.7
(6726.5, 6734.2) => 23.5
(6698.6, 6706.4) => 11.5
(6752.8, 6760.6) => 12.5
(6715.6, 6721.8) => 25.1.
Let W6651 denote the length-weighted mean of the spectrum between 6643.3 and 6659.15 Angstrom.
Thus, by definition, 11.7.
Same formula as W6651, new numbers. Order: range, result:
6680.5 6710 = 11.7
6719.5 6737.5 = 17.9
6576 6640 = 17.4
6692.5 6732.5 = 16.8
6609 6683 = 12.1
